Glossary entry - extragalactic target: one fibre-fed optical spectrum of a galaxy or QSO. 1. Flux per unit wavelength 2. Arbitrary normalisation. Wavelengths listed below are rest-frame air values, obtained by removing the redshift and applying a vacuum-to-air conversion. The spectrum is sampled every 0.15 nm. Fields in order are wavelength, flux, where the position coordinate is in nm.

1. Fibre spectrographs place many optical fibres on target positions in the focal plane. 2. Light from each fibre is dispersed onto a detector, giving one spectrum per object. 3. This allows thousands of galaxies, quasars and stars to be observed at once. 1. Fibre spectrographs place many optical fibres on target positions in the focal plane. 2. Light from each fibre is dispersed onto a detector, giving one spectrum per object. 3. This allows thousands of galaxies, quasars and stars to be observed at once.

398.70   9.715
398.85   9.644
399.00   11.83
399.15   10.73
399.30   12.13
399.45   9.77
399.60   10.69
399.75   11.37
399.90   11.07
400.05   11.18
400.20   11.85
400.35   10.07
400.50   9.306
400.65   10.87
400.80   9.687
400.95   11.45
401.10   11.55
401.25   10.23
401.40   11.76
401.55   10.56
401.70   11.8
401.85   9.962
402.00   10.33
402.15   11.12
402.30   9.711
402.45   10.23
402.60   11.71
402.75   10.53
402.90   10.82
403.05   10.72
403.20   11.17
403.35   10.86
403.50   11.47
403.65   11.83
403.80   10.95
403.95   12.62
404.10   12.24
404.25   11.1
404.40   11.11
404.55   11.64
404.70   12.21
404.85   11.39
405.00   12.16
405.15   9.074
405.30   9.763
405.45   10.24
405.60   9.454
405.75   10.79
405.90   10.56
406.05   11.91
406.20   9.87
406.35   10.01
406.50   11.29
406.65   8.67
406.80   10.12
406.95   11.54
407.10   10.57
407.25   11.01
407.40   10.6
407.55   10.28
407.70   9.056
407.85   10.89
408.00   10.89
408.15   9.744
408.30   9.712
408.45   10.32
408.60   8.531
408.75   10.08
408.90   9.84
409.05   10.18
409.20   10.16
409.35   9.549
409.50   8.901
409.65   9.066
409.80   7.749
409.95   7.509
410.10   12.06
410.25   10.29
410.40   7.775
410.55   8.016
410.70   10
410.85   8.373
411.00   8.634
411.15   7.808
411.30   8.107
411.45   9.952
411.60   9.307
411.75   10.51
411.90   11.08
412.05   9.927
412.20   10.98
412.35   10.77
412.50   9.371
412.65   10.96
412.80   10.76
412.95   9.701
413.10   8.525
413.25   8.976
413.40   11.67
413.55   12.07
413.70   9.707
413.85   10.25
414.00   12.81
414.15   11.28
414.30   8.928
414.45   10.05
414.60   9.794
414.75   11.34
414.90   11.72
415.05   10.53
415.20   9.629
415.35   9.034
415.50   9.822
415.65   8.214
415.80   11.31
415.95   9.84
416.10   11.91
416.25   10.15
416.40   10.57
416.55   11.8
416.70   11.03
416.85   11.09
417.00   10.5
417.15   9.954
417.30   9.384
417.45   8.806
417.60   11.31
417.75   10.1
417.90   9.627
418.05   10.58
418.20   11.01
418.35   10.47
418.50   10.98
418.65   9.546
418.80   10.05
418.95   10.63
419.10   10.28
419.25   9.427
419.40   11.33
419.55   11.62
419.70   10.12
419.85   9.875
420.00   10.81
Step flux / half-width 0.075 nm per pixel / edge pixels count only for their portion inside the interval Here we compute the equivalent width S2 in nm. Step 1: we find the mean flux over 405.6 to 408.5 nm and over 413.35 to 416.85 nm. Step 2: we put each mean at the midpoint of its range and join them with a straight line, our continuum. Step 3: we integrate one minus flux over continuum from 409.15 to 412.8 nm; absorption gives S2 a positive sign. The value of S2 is 0.35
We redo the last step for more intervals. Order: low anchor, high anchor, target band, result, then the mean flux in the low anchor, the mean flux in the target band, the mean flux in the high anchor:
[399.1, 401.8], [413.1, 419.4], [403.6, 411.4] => 0.40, 10.9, 10.1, 10.4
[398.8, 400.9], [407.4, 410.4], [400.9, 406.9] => -0.35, 10.7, 10.9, 9.7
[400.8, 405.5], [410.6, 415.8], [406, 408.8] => 0.09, 11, 10.3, 10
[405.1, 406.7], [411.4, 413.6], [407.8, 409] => 0.03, 10.2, 9.99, 10.3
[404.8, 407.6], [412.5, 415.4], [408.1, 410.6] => 0.25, 10.5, 9.39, 10.4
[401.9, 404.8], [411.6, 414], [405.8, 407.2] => 0.05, 11.2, 10.5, 10.4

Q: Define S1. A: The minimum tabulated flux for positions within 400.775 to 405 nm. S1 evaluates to 9.687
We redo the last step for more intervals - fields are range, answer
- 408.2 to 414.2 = 7.509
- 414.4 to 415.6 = 9.034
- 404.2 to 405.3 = 9.074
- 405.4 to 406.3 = 9.454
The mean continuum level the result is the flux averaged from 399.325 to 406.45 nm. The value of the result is 10.9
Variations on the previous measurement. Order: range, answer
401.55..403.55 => 10.8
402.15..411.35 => 10.2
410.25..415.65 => 9.93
